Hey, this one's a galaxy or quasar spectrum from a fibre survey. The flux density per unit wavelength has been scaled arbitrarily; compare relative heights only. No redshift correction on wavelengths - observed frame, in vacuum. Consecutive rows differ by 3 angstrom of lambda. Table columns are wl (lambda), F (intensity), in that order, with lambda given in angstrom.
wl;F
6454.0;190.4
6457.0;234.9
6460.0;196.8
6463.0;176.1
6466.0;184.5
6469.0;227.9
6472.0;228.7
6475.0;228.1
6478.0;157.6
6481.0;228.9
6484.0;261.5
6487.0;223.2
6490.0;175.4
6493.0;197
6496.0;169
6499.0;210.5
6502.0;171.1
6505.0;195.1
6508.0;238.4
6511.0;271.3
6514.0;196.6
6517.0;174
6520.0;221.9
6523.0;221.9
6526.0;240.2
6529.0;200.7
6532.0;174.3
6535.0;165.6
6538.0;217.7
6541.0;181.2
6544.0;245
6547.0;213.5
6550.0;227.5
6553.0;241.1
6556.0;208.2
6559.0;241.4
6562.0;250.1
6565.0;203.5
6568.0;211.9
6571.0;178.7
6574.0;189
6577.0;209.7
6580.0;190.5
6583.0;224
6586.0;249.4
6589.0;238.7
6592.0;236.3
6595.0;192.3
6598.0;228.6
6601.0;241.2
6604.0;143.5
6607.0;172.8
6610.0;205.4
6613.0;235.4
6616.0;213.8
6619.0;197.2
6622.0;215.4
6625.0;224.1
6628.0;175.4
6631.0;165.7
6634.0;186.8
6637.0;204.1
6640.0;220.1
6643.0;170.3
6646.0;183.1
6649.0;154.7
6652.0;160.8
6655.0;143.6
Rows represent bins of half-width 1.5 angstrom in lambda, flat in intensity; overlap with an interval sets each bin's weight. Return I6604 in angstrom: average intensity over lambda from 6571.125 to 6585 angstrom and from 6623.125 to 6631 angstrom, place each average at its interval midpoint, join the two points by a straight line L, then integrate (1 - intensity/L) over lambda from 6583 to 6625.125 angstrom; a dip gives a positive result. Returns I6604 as -3.37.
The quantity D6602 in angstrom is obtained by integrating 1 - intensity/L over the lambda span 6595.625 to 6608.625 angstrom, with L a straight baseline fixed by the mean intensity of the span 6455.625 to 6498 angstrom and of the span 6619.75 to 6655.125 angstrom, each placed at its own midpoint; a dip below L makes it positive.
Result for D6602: -0.4 angstrom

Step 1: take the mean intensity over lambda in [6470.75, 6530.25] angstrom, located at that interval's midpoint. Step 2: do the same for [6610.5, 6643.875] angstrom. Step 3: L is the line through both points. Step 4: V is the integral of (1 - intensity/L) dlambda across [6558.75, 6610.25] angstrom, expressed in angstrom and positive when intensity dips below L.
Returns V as -1.61 angstrom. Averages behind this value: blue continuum 211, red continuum 201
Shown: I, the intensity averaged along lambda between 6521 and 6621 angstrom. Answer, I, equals 212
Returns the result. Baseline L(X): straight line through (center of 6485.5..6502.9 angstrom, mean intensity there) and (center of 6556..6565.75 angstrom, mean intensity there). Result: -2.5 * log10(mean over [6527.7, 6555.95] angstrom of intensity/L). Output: 0.06 mag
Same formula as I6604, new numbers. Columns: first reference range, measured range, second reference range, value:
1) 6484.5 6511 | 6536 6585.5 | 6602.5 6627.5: -3.2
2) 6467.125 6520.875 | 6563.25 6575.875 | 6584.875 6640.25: 0.7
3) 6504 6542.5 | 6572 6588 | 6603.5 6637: -0.9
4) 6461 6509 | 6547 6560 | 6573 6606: -1.1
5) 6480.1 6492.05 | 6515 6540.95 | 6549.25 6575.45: 2.1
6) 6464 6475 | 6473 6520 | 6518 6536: 0.5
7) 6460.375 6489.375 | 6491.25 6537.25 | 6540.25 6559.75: 3.0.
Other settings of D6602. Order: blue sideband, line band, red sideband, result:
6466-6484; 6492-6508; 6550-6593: 1.8 angstrom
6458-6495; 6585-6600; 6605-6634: -2.1 angstrom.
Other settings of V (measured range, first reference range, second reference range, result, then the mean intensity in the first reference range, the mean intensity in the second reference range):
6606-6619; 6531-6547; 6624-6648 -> -1.0 angstrom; 199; 190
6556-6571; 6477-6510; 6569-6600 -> -0.6 angstrom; 204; 214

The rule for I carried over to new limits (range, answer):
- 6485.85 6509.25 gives 197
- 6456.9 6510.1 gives 206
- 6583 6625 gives 214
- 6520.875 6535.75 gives 203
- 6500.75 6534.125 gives 209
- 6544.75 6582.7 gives 215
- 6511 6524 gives 211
